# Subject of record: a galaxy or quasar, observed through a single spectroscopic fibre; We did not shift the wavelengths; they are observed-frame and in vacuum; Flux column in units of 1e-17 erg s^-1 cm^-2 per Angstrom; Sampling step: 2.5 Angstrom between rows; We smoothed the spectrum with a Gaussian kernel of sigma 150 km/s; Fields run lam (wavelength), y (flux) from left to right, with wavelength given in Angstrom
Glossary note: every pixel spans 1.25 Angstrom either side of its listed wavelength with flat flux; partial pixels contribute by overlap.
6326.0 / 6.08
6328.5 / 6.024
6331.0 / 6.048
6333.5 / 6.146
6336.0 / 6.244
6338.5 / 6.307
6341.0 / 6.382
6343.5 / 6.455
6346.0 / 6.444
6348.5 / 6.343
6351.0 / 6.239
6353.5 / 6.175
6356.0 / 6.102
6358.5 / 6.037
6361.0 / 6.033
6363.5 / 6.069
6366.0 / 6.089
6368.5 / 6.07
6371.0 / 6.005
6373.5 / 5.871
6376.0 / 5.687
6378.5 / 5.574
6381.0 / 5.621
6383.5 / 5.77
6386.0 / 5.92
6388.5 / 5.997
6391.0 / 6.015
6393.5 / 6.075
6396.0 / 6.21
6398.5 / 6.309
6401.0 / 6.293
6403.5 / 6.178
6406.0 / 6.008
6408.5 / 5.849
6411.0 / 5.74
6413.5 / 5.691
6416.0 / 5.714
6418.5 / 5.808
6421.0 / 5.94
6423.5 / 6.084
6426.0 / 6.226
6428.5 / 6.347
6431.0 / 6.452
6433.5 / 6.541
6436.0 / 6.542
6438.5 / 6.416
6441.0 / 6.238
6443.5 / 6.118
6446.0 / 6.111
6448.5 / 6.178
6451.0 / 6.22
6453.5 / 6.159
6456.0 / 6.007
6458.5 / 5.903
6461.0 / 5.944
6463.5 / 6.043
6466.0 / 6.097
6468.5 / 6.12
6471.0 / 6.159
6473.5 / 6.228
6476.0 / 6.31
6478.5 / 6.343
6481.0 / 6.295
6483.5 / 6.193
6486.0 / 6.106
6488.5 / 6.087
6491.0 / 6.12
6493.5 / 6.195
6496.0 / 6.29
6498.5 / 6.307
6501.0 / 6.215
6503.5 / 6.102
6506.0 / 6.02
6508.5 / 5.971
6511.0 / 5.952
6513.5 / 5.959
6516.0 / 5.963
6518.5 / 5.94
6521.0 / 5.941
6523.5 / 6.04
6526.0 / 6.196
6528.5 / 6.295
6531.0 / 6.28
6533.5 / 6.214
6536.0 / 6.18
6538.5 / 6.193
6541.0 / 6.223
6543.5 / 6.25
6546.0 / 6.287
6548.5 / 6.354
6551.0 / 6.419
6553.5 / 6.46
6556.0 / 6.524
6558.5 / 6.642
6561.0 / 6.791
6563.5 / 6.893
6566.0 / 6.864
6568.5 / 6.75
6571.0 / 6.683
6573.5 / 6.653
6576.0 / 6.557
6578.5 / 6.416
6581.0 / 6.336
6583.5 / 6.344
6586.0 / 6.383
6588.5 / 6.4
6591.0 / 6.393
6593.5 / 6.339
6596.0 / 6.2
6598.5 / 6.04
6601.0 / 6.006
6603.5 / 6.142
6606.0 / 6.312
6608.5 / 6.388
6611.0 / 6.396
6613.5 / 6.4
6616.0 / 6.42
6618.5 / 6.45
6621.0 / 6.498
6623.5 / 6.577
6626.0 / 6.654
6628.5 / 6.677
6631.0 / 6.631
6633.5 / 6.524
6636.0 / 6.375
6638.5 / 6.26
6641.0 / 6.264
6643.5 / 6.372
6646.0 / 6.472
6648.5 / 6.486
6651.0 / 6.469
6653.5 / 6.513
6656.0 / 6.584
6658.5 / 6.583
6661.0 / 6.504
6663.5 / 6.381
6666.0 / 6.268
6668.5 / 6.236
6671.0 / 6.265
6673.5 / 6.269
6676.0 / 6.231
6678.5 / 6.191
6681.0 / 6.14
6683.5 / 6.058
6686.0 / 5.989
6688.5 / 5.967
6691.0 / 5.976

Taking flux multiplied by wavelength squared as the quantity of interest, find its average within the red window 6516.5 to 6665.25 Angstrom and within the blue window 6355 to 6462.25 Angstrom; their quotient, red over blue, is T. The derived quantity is 1.1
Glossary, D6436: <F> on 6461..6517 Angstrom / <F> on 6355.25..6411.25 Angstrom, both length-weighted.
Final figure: 1.03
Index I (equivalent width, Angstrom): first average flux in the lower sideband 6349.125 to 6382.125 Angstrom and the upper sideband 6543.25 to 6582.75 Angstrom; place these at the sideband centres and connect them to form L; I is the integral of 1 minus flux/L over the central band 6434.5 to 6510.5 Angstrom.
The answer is 1.5 Angstrom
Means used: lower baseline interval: 5.98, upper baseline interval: 6.56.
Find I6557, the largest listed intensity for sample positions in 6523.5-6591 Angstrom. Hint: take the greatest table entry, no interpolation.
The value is 6.893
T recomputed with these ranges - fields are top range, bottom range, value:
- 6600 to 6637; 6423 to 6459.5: 1.09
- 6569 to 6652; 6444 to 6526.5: 1.09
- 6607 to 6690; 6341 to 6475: 1.13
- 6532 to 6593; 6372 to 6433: 1.14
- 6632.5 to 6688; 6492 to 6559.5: 1.06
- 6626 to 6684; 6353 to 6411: 1.16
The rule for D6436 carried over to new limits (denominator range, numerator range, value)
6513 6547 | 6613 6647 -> 1.05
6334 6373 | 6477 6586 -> 1.02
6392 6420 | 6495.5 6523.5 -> 1.01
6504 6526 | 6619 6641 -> 1.09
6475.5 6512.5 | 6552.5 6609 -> 1.05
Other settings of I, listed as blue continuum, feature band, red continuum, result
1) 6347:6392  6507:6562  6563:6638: 0.8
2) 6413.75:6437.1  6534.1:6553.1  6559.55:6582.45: 0.8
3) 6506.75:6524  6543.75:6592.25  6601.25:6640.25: -2.6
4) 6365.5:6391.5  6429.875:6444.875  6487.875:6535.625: -1.0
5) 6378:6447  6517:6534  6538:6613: 0.5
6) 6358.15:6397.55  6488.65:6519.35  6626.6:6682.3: 0.3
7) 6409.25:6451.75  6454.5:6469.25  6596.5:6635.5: 0.4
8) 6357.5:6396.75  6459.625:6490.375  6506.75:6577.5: 0.1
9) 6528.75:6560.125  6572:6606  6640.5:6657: 0.3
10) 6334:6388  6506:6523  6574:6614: 0.7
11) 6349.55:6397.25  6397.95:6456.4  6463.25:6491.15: -0.5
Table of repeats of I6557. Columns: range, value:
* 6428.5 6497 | 6.542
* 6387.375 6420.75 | 6.309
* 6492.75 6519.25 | 6.307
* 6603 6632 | 6.677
